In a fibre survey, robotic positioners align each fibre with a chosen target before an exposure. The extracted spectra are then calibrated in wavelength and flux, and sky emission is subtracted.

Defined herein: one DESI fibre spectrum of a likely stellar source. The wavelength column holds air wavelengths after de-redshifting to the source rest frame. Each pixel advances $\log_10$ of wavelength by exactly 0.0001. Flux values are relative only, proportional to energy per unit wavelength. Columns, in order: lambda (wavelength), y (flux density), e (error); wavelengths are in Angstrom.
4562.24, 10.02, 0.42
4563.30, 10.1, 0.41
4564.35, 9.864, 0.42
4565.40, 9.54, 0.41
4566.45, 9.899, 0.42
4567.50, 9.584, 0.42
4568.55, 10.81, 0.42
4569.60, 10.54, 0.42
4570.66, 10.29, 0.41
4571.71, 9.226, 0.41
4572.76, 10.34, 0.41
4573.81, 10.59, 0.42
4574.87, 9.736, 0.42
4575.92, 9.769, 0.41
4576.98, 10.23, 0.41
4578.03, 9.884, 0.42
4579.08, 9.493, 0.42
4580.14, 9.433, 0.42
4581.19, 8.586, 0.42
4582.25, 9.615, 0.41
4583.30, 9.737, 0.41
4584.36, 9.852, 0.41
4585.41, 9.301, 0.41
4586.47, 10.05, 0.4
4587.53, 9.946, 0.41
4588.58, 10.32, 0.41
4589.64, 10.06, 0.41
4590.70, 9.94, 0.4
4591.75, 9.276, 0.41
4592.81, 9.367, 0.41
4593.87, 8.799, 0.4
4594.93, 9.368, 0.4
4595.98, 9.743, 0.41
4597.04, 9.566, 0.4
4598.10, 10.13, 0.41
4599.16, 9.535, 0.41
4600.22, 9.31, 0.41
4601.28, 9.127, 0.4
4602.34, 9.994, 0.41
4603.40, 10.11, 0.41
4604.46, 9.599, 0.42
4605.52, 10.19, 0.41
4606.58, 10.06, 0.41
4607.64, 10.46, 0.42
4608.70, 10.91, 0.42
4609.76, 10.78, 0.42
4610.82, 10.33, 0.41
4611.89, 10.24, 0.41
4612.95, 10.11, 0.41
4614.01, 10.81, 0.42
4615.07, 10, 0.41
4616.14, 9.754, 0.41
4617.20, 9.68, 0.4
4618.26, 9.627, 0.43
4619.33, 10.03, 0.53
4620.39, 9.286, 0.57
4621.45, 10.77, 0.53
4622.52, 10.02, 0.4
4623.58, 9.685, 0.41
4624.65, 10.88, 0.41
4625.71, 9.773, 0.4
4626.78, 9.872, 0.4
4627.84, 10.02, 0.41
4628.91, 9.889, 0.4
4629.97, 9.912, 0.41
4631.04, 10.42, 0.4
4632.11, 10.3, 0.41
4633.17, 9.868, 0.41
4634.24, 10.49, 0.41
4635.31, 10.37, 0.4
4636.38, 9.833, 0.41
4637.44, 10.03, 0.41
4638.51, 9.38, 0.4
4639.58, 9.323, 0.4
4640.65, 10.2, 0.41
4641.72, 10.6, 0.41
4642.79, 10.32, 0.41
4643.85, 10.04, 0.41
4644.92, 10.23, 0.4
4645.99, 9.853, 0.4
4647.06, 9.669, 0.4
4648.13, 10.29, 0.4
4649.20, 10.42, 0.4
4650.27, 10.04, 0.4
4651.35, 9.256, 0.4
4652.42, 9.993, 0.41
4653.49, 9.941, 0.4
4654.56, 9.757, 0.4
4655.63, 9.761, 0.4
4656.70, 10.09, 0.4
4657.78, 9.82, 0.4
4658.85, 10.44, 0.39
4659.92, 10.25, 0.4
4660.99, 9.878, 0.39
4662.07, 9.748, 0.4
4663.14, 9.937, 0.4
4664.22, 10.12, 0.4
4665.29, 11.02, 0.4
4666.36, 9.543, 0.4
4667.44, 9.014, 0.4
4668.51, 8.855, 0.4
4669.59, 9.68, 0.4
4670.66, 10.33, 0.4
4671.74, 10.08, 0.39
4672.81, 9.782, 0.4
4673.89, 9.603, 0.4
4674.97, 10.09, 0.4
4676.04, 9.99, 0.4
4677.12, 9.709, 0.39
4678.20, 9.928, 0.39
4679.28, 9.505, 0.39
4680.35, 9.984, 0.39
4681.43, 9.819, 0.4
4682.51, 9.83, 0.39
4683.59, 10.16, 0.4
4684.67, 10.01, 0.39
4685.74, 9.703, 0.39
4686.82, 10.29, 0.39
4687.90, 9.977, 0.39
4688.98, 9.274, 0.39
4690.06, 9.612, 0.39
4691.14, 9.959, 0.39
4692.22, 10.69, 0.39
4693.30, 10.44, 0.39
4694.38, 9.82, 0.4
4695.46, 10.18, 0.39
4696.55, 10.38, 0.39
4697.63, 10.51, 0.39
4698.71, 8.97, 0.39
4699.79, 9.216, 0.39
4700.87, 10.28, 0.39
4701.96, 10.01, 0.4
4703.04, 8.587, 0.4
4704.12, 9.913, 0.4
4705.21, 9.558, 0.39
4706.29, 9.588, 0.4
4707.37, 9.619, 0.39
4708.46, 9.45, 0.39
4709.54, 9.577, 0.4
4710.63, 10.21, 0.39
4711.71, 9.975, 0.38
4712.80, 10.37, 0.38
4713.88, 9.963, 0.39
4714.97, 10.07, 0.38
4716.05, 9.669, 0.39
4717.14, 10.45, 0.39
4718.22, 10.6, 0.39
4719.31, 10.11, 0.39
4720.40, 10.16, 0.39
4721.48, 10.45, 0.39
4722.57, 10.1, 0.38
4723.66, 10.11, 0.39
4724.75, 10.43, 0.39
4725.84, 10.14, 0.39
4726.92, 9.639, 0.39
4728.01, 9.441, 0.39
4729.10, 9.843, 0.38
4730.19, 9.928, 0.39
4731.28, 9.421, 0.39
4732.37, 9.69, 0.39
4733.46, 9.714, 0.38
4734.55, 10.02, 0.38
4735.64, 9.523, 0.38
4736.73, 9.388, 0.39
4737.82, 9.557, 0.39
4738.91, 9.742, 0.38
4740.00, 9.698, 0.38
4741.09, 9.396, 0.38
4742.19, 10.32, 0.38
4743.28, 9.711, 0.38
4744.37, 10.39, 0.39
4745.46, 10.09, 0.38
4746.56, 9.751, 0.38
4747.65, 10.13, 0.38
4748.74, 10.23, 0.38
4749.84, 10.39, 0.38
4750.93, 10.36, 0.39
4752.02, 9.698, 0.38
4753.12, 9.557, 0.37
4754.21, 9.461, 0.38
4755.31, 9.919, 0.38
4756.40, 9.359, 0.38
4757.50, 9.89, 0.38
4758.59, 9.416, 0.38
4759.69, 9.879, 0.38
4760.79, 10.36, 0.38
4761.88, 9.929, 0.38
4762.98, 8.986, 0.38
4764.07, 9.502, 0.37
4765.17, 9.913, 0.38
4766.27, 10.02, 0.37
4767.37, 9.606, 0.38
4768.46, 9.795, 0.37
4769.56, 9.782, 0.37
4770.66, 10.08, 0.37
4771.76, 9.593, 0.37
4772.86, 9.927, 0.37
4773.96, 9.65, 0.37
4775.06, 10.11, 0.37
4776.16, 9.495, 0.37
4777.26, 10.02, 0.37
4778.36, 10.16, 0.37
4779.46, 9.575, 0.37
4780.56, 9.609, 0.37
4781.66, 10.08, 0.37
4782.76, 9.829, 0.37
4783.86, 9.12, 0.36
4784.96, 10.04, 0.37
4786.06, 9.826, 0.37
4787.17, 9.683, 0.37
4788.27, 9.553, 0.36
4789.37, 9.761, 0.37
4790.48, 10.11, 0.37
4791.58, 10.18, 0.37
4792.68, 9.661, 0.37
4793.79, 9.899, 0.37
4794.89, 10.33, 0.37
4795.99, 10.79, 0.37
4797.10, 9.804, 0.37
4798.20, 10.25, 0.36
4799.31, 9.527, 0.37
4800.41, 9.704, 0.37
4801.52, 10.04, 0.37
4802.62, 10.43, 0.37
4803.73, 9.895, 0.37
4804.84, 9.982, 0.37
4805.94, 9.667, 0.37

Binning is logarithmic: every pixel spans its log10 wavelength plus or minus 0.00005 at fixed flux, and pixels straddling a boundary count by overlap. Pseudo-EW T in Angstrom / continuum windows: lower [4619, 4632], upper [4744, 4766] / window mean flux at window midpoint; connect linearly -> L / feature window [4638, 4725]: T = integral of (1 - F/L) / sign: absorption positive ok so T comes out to 0.3 Angstrom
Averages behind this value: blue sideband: 10.1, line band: 9.93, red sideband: 9.86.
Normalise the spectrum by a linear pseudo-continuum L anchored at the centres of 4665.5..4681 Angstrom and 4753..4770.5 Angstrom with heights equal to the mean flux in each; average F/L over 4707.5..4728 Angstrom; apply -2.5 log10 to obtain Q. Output -0.03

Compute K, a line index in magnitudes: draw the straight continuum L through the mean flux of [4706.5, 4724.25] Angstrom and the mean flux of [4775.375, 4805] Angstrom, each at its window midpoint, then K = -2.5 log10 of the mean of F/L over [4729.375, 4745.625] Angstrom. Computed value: 0.03 mag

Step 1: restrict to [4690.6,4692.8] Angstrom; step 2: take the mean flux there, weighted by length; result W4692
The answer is 10.3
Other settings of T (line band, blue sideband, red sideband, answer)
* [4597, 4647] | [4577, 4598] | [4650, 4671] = -1.53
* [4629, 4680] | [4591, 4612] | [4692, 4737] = -0.42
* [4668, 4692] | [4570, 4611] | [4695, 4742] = 0.01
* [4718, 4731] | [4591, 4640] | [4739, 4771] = -0.25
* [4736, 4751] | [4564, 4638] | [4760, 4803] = -0.07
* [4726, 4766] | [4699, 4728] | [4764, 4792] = 0.30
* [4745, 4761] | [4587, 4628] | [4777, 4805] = 0.05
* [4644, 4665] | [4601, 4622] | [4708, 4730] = 0.19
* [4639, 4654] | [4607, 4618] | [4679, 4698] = 0.23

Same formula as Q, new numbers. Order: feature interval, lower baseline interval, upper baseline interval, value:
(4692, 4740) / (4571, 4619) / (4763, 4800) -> -0.005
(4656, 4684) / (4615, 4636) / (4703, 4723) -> 0.011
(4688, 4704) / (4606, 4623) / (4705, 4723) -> 0.020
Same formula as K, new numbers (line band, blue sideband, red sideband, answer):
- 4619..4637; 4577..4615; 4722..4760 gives -0.027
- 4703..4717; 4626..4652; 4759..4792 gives 0.012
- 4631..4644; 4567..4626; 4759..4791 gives -0.022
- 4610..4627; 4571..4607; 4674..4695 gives -0.031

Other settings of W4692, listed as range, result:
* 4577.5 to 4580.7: 9.62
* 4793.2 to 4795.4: 10.1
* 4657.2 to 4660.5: 10.2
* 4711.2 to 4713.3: 10.1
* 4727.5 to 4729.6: 9.64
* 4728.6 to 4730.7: 9.88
